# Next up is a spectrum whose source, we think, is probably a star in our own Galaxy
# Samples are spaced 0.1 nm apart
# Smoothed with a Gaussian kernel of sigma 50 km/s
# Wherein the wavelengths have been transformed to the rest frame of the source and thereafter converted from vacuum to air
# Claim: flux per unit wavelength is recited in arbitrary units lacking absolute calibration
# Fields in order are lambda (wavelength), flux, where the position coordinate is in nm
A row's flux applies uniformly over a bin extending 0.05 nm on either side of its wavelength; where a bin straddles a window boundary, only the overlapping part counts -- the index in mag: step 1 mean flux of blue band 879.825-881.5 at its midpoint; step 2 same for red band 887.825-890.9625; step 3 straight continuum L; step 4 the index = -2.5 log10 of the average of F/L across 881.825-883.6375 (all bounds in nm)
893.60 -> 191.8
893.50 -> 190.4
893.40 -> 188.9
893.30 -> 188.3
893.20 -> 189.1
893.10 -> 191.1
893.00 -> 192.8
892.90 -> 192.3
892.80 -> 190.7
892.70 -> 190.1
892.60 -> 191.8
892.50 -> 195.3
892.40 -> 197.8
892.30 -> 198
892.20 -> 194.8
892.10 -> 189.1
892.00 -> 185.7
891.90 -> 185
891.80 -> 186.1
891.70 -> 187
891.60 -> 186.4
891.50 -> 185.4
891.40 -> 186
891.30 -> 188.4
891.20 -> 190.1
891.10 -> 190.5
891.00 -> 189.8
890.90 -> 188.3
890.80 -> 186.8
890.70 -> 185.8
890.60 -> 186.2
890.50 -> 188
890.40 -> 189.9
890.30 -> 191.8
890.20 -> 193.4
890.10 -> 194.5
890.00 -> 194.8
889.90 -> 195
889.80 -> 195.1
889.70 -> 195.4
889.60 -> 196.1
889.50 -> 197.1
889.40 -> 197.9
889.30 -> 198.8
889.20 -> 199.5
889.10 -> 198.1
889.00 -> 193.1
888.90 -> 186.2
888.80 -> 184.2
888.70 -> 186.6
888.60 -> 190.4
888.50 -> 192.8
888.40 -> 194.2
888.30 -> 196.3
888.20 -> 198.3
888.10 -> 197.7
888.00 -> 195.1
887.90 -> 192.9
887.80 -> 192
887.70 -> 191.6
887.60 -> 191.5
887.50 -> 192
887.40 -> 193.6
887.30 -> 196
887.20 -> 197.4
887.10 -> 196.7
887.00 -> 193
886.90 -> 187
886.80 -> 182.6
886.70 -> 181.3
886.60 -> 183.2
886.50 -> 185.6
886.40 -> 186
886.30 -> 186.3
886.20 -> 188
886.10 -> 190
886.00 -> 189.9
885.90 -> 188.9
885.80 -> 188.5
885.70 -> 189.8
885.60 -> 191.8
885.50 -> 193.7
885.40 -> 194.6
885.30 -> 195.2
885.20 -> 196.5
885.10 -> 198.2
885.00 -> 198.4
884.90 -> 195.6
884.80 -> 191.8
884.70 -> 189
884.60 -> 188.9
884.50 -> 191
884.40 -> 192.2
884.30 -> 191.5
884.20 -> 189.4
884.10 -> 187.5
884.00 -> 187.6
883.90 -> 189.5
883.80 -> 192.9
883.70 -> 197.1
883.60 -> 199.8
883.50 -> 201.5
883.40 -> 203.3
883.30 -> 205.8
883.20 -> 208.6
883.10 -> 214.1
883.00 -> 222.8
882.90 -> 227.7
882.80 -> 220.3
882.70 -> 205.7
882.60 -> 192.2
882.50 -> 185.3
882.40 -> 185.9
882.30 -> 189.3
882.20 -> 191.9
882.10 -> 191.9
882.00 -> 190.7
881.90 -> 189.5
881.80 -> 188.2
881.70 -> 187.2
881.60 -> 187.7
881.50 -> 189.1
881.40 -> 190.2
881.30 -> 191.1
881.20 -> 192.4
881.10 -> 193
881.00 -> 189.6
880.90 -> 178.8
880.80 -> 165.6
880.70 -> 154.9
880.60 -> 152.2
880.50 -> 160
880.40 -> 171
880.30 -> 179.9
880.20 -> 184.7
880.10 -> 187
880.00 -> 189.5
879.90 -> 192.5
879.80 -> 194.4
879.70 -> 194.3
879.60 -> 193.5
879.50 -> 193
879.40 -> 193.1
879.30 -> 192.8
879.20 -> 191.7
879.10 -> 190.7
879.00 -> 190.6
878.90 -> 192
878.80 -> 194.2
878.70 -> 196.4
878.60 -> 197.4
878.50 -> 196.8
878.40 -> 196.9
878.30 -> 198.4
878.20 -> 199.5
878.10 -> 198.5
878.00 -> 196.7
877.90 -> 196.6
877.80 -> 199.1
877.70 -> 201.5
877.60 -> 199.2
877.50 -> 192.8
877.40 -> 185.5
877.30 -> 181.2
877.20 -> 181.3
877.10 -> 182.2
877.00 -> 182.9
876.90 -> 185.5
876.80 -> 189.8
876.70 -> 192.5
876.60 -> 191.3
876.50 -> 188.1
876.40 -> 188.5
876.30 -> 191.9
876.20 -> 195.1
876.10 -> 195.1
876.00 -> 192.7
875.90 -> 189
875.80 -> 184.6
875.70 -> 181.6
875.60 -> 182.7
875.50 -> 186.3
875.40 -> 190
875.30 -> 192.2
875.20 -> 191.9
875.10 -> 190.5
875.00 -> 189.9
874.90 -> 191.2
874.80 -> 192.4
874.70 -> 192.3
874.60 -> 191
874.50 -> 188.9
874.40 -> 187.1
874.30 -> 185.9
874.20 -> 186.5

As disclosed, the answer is -0.10 mag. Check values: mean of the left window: 180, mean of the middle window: 201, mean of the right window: 193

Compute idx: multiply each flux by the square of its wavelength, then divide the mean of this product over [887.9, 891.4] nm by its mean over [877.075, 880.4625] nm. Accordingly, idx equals 1.03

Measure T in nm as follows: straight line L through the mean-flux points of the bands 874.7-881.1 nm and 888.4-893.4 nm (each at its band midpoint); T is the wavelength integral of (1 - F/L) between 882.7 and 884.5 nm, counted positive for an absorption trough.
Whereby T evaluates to -0.113 nm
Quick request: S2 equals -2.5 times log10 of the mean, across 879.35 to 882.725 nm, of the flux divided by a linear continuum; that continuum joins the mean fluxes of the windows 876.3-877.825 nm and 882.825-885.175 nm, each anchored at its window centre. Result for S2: 0.052 mag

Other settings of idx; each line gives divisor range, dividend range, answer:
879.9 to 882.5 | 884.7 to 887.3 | 1.05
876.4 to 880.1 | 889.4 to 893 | 1.02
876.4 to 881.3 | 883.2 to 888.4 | 1.04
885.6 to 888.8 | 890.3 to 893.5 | 1.00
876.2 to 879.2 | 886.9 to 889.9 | 1.03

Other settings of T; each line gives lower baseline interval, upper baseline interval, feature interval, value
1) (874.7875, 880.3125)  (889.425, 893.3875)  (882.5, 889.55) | -0.13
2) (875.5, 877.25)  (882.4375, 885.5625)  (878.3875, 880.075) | -0.01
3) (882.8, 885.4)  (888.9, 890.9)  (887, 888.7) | 0.01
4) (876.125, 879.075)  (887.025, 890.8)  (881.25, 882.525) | 0.02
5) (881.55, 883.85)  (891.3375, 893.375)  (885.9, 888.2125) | 0.05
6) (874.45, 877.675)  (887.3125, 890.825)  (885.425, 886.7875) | 0.03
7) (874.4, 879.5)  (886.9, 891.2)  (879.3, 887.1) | 0.05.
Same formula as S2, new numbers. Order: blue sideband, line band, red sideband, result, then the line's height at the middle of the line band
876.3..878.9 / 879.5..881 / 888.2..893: 0.076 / 192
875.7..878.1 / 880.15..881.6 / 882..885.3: 0.095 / 195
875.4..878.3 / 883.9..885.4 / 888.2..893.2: -0.007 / 191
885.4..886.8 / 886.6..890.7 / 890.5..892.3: -0.027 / 188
